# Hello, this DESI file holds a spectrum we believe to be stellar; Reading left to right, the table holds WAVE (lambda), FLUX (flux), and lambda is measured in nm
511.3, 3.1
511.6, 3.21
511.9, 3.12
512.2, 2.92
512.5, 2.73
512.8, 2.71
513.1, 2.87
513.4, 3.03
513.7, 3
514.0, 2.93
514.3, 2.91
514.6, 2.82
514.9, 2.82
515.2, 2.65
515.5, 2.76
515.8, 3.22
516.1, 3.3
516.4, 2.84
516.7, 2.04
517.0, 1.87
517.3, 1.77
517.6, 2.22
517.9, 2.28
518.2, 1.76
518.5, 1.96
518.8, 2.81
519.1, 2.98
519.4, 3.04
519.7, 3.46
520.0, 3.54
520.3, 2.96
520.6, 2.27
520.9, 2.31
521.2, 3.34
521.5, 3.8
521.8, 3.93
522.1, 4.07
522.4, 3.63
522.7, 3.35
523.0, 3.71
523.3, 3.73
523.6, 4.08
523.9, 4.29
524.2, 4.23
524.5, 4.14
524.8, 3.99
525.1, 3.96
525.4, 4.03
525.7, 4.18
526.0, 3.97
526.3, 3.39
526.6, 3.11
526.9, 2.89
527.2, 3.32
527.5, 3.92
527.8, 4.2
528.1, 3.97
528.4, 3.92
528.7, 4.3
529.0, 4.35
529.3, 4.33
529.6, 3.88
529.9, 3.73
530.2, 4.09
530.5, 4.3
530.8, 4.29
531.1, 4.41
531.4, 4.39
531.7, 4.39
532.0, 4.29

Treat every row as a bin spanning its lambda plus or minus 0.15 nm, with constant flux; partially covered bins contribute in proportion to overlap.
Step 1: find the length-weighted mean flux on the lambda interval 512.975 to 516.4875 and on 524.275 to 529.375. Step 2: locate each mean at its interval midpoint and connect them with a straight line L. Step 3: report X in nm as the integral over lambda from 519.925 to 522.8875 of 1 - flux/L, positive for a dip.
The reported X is 0.12 nm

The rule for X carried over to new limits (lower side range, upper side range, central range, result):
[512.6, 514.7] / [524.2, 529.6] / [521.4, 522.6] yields -0.11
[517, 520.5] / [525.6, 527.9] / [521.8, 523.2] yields -0.30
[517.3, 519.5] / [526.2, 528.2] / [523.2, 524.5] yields -0.42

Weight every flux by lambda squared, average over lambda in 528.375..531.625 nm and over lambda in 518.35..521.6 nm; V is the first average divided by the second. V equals 1.5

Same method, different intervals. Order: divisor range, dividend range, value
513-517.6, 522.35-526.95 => 1.46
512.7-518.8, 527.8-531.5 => 1.69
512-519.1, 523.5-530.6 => 1.57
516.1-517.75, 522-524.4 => 1.77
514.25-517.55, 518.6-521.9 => 1.21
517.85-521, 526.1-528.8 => 1.41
